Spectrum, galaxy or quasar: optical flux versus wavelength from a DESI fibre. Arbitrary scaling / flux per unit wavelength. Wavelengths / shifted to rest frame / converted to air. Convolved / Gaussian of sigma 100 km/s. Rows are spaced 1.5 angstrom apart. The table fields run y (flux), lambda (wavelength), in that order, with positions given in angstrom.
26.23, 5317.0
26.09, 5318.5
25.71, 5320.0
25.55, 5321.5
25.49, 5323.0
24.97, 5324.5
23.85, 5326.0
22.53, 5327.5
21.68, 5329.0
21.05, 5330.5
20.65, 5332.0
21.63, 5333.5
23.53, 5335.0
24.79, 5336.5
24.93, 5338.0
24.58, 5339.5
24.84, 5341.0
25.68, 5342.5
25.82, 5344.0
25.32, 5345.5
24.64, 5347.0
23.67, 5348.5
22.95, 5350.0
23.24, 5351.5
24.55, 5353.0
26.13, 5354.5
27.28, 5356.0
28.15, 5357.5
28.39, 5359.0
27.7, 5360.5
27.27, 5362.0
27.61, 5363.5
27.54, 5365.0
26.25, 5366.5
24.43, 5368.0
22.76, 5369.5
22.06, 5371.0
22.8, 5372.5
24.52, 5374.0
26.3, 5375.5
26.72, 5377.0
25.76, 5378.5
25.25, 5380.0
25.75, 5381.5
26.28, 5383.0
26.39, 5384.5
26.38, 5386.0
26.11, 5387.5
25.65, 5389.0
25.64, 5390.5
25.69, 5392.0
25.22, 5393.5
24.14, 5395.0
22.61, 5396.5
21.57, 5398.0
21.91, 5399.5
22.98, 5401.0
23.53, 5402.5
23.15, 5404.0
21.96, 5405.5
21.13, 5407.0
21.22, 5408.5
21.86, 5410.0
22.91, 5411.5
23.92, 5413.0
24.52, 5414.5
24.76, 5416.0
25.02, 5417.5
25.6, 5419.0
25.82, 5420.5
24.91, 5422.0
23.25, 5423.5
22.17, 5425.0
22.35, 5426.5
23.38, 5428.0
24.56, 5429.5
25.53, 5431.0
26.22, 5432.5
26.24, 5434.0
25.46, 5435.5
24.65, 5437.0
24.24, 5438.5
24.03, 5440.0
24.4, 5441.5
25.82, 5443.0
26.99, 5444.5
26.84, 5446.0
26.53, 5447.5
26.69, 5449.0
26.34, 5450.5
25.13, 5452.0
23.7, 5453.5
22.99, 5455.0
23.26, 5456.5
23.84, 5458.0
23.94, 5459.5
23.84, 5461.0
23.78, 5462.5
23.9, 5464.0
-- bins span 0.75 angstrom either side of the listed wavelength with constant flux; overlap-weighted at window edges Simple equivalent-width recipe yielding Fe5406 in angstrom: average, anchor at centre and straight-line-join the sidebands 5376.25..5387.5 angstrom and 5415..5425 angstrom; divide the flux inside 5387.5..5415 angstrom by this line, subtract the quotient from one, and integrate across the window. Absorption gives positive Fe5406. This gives 2.2 angstrom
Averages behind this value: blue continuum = 26.1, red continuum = 24.7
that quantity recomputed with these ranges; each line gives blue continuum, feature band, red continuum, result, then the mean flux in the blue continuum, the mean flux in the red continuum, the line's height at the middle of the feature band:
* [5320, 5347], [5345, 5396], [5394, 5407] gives -5.0 angstrom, 24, 22.7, 23.3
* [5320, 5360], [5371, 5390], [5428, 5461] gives -0.6 angstrom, 24.5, 25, 24.7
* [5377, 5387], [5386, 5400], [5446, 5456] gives 0.8 angstrom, 26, 25.3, 25.9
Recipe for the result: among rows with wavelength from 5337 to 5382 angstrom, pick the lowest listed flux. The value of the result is 22.06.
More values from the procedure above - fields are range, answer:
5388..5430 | 21.13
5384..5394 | 25.22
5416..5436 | 22.17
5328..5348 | 20.65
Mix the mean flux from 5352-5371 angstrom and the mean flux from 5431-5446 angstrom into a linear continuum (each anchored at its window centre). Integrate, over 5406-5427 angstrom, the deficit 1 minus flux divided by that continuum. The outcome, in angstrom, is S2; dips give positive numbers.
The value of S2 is 1.8 angstrom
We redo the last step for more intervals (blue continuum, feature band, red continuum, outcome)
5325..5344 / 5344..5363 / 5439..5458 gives -1.7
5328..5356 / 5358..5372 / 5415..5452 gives -1.0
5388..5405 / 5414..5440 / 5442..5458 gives 0.1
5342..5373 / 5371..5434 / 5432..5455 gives 2.9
